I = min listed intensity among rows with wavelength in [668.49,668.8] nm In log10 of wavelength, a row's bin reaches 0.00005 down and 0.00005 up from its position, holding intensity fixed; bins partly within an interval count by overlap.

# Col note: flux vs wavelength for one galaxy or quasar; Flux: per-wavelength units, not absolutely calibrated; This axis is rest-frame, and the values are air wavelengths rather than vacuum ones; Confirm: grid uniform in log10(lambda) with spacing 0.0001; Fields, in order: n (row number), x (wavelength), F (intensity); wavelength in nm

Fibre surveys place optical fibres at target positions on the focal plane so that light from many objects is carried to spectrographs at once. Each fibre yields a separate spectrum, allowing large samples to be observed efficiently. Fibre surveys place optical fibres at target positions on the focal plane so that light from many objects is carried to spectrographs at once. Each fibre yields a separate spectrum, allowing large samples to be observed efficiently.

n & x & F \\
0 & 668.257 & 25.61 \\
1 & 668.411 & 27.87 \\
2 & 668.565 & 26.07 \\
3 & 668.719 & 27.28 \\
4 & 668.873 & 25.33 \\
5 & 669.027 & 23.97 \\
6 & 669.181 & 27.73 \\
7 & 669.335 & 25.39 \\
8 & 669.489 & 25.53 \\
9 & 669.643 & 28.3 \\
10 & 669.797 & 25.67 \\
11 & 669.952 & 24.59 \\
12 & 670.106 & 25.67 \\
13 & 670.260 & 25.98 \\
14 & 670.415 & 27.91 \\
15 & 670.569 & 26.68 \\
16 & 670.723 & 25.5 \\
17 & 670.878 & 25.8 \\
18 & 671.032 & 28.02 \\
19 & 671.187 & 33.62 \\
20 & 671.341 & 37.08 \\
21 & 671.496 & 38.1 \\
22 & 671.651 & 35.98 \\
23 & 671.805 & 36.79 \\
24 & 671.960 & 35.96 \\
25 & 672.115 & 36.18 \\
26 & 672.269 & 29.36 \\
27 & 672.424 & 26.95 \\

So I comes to 26.07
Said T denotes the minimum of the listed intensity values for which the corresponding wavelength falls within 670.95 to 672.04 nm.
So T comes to 28.02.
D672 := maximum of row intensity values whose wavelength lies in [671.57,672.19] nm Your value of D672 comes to 36.79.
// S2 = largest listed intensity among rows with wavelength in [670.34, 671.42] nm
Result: 37.08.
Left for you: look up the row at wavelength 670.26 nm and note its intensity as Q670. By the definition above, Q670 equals 25.98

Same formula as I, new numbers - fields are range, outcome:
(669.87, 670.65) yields 24.59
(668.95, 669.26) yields 23.97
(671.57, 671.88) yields 35.98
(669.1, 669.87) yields 25.39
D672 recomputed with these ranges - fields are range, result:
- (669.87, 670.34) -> 25.98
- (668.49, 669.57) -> 27.73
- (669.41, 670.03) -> 28.3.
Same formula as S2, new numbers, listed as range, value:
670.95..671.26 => 33.62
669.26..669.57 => 25.53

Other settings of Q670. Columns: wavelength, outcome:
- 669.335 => 25.39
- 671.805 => 36.79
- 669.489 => 25.53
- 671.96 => 35.96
